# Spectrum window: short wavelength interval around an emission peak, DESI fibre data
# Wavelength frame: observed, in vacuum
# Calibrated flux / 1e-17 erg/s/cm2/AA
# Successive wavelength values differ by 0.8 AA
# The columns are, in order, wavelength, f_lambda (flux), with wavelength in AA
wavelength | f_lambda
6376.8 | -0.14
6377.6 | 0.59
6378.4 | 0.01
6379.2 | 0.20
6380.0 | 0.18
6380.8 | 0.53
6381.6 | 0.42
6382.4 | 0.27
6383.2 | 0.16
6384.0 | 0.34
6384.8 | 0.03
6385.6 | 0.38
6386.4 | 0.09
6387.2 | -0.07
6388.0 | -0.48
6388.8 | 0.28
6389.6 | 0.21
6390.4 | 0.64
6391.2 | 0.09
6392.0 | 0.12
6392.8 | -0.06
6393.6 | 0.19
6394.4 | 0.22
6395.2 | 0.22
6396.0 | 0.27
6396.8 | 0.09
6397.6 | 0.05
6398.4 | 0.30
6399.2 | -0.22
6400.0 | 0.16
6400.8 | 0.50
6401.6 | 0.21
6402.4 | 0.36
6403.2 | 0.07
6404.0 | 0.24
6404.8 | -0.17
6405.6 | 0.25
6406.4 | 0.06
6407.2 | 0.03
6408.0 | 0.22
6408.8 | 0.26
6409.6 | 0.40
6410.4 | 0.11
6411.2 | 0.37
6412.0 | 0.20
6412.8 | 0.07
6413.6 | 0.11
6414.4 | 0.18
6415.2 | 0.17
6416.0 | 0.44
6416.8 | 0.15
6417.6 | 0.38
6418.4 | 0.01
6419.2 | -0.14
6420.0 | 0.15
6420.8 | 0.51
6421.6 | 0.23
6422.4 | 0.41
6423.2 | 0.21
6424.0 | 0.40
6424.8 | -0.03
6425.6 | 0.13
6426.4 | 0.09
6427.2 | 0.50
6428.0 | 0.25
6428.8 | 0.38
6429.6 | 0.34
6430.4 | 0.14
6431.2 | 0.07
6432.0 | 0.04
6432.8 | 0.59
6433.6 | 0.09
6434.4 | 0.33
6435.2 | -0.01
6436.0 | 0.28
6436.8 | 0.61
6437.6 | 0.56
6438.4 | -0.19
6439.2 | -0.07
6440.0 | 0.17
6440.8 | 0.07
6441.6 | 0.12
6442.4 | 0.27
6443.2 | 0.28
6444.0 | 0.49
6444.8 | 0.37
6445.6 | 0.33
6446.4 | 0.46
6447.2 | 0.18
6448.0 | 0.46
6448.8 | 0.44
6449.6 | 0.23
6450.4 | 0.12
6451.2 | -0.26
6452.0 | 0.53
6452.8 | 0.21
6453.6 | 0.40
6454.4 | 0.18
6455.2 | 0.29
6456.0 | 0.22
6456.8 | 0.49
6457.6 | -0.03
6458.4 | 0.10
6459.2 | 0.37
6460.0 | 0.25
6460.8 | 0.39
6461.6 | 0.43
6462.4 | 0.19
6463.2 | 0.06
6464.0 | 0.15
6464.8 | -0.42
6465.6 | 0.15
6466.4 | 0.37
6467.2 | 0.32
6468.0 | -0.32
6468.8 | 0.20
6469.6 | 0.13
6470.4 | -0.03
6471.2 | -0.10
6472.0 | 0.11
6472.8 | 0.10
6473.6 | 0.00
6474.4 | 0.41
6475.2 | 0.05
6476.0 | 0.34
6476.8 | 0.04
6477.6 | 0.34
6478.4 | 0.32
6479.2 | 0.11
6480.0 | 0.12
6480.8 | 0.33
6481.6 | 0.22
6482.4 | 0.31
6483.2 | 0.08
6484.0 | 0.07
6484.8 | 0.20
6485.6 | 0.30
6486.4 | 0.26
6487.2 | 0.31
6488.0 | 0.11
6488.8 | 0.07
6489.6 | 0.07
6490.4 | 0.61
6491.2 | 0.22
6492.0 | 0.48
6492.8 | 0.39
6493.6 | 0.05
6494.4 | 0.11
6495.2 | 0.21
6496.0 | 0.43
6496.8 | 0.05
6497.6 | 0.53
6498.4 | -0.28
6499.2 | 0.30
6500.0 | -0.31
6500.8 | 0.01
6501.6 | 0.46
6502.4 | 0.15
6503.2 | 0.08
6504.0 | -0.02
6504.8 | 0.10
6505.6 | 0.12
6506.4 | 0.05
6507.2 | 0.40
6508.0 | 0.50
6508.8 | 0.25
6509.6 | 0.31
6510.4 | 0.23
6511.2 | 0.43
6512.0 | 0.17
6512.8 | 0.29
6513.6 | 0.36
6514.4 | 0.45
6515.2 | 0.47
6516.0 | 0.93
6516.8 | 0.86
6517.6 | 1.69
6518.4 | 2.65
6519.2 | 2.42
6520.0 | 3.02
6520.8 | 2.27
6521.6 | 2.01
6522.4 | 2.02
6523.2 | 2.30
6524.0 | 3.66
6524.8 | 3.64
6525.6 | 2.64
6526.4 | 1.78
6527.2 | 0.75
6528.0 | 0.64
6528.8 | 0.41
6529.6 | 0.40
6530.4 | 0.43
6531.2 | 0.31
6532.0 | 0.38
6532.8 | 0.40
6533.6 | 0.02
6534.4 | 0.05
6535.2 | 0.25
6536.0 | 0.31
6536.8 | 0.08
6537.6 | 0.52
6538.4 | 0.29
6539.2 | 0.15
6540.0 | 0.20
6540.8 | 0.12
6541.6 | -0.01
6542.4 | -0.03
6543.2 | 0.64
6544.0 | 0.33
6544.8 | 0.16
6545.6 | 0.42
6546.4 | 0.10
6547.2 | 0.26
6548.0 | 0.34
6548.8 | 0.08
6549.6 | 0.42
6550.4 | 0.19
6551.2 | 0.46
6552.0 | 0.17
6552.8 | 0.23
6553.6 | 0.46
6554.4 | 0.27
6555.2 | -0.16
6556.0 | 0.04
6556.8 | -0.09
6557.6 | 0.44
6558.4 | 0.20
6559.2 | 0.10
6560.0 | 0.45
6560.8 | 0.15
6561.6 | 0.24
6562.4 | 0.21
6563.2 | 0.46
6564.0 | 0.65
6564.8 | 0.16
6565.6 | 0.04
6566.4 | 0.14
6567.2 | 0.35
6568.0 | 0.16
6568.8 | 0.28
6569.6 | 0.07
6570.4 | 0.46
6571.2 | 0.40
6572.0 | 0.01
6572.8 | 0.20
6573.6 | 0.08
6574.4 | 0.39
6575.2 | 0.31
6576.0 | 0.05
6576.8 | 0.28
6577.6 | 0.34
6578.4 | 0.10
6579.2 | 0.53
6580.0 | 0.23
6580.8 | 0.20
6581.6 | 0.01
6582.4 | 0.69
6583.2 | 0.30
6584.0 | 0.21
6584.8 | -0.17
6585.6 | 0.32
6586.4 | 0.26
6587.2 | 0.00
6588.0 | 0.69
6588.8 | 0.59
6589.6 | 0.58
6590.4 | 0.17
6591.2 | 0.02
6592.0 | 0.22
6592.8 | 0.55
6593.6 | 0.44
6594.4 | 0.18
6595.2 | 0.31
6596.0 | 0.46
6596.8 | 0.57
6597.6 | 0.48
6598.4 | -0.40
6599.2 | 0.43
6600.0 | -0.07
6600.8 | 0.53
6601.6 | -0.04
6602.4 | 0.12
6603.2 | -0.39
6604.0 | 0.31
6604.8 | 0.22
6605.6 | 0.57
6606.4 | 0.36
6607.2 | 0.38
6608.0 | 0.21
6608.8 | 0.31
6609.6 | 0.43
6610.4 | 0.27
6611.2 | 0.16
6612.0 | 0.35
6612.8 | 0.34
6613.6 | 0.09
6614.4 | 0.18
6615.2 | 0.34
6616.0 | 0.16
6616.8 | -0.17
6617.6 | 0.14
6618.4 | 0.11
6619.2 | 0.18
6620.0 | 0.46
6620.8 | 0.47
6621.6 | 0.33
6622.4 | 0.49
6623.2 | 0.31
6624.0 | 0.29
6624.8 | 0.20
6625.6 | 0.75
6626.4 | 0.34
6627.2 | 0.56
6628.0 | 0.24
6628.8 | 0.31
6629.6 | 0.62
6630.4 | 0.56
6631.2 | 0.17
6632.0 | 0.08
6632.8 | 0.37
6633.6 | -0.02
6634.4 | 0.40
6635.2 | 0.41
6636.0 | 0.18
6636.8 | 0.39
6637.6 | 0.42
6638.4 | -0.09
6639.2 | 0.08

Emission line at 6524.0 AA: [O II]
